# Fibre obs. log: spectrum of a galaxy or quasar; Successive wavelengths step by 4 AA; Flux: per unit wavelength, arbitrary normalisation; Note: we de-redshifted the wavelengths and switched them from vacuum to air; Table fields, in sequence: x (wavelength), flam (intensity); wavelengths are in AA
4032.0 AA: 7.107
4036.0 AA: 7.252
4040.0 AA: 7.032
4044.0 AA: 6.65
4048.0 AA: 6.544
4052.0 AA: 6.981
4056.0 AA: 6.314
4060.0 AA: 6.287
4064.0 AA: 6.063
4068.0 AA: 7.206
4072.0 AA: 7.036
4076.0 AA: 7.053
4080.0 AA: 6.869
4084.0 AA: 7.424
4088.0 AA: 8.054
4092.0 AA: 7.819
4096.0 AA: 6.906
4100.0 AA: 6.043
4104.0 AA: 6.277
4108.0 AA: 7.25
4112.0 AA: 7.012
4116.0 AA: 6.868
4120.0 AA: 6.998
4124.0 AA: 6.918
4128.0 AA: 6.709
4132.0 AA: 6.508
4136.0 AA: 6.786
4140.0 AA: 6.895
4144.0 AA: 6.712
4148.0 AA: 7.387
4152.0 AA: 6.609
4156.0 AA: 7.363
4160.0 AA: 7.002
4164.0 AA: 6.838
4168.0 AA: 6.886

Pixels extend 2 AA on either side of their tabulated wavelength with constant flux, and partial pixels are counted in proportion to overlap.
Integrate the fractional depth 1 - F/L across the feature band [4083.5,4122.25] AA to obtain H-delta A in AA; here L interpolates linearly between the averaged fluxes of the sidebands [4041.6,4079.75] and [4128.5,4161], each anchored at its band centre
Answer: -1.5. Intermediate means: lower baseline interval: 6.69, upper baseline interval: 6.9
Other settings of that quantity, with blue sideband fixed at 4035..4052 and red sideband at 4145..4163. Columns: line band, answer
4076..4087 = -0.45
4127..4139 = 0.57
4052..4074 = 0.88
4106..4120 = -0.11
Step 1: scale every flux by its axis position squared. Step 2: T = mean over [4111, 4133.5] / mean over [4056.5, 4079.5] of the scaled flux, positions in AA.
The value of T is 1.05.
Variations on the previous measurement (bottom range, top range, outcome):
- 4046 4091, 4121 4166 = 1.03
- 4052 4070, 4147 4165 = 1.13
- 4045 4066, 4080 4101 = 1.15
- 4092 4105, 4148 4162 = 1.09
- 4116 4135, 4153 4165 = 1.05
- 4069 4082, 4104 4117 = 1.01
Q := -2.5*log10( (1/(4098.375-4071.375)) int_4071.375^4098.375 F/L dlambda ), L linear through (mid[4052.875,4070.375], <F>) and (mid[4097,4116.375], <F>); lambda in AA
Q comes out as -0.11 mag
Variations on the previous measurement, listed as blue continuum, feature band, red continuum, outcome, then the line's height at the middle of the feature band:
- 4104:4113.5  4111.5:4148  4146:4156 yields 0.03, 7.01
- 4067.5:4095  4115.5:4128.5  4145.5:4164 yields 0.04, 7.18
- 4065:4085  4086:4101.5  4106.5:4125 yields -0.03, 7.03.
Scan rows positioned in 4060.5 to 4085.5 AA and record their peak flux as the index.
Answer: 7.424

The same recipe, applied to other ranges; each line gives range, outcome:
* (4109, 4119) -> 7.012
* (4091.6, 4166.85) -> 7.819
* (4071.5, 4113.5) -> 8.054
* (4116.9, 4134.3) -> 6.998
